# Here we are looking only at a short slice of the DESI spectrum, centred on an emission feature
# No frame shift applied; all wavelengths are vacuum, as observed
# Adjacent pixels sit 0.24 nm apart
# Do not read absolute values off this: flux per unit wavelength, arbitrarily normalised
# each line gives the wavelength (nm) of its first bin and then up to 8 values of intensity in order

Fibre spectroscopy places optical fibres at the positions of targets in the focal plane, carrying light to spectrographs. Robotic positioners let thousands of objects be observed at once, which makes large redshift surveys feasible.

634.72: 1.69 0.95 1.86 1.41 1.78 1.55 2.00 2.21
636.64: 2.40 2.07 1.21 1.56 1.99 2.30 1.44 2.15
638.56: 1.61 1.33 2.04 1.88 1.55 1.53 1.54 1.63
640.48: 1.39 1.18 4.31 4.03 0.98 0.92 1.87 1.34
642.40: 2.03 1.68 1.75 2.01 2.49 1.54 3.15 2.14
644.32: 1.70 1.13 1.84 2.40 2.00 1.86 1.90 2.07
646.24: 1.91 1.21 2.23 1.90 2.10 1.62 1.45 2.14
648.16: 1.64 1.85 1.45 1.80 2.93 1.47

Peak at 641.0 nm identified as H-gamma 4340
